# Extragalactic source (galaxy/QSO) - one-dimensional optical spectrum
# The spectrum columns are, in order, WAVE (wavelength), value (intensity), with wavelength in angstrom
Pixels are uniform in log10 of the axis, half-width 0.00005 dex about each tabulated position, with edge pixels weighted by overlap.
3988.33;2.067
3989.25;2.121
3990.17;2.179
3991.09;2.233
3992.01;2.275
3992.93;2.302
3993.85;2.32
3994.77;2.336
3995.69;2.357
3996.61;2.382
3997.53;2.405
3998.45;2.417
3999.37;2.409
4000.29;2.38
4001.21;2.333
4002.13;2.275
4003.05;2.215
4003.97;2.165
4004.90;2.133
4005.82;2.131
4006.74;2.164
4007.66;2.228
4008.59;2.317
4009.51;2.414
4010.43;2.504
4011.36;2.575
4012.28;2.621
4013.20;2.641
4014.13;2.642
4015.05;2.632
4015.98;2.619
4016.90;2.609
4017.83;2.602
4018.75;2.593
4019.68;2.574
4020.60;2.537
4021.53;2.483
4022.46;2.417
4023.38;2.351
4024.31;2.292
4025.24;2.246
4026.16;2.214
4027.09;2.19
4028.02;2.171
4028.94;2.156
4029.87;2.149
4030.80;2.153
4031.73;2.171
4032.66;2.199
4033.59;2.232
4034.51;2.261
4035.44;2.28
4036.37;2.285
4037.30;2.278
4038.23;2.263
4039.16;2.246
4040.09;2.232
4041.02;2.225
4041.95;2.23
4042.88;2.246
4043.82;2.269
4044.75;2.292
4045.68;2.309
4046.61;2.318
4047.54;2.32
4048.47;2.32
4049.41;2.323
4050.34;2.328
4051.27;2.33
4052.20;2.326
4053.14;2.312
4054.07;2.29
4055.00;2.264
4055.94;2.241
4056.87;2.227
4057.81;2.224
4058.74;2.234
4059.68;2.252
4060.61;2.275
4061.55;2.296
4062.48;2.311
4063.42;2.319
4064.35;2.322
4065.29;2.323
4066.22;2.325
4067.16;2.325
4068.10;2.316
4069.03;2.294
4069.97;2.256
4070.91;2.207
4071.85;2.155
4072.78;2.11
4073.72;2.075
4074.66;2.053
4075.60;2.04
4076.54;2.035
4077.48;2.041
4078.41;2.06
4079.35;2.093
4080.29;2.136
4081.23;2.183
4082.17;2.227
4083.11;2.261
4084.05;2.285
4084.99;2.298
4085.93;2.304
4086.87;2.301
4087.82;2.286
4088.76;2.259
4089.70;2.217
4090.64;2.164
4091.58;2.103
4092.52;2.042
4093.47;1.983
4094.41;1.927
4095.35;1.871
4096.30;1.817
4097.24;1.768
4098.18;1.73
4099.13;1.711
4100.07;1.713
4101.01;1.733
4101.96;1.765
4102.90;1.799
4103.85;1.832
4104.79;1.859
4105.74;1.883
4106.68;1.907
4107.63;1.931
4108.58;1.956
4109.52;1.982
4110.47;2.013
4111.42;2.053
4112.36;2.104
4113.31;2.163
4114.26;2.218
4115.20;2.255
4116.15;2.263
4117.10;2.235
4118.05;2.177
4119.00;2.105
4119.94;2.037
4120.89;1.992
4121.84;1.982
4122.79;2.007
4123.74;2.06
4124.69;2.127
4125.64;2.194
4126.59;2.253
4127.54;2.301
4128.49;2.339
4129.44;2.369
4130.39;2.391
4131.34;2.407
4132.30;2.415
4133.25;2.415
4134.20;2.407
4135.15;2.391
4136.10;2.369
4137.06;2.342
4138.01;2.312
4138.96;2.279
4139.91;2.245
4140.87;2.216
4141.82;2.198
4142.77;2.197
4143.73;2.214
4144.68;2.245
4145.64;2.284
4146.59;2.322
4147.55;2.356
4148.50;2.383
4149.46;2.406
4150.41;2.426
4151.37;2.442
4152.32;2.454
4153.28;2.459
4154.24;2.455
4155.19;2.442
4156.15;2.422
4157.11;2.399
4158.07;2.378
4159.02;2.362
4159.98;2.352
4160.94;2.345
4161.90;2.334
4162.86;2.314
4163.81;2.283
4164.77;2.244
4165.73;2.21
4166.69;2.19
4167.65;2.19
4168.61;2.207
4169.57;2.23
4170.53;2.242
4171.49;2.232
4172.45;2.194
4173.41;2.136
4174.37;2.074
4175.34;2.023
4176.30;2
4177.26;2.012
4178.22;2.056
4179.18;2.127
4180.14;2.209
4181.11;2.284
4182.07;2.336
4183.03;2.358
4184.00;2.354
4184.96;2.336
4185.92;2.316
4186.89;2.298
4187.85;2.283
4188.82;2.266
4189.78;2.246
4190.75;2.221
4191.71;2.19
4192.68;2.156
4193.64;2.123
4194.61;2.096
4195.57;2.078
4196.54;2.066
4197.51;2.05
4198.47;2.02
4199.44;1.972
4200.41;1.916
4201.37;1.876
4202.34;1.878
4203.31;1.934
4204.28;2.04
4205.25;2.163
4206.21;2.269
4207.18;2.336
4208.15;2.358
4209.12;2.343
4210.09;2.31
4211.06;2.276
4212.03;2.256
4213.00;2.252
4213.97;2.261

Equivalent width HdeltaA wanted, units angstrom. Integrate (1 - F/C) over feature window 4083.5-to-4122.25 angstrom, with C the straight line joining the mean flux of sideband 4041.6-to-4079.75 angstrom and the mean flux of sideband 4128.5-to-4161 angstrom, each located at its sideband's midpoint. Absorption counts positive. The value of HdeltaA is 4.60 angstrom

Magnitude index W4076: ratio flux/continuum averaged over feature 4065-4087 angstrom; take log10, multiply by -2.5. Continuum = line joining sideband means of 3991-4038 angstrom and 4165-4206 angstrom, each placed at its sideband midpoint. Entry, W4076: 0.04 mag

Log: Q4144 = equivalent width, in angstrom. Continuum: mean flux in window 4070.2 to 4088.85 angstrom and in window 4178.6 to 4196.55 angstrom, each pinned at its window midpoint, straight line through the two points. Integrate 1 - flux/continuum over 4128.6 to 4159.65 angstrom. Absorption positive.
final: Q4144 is -2.10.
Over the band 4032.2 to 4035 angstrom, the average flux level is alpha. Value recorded 2.24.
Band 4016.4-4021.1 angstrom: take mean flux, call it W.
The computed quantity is 2.58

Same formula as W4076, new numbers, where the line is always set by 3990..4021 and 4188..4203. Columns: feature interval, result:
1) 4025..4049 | 0.050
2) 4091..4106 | 0.211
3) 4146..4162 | -0.118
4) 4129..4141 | -0.082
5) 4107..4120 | 0.056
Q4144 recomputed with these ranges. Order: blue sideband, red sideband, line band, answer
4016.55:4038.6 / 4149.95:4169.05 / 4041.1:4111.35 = 5.8 angstrom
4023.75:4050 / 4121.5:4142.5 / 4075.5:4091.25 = 0.5 angstrom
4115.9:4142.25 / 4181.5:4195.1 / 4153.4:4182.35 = 0.1 angstrom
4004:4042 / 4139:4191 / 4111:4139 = 0.8 angstrom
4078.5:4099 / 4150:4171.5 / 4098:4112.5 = 1.9 angstrom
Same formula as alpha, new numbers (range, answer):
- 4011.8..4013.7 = 2.63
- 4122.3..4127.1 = 2.13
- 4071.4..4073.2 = 2.14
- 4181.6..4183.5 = 2.35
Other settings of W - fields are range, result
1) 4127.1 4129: 2.32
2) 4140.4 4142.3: 2.22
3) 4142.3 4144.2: 2.2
